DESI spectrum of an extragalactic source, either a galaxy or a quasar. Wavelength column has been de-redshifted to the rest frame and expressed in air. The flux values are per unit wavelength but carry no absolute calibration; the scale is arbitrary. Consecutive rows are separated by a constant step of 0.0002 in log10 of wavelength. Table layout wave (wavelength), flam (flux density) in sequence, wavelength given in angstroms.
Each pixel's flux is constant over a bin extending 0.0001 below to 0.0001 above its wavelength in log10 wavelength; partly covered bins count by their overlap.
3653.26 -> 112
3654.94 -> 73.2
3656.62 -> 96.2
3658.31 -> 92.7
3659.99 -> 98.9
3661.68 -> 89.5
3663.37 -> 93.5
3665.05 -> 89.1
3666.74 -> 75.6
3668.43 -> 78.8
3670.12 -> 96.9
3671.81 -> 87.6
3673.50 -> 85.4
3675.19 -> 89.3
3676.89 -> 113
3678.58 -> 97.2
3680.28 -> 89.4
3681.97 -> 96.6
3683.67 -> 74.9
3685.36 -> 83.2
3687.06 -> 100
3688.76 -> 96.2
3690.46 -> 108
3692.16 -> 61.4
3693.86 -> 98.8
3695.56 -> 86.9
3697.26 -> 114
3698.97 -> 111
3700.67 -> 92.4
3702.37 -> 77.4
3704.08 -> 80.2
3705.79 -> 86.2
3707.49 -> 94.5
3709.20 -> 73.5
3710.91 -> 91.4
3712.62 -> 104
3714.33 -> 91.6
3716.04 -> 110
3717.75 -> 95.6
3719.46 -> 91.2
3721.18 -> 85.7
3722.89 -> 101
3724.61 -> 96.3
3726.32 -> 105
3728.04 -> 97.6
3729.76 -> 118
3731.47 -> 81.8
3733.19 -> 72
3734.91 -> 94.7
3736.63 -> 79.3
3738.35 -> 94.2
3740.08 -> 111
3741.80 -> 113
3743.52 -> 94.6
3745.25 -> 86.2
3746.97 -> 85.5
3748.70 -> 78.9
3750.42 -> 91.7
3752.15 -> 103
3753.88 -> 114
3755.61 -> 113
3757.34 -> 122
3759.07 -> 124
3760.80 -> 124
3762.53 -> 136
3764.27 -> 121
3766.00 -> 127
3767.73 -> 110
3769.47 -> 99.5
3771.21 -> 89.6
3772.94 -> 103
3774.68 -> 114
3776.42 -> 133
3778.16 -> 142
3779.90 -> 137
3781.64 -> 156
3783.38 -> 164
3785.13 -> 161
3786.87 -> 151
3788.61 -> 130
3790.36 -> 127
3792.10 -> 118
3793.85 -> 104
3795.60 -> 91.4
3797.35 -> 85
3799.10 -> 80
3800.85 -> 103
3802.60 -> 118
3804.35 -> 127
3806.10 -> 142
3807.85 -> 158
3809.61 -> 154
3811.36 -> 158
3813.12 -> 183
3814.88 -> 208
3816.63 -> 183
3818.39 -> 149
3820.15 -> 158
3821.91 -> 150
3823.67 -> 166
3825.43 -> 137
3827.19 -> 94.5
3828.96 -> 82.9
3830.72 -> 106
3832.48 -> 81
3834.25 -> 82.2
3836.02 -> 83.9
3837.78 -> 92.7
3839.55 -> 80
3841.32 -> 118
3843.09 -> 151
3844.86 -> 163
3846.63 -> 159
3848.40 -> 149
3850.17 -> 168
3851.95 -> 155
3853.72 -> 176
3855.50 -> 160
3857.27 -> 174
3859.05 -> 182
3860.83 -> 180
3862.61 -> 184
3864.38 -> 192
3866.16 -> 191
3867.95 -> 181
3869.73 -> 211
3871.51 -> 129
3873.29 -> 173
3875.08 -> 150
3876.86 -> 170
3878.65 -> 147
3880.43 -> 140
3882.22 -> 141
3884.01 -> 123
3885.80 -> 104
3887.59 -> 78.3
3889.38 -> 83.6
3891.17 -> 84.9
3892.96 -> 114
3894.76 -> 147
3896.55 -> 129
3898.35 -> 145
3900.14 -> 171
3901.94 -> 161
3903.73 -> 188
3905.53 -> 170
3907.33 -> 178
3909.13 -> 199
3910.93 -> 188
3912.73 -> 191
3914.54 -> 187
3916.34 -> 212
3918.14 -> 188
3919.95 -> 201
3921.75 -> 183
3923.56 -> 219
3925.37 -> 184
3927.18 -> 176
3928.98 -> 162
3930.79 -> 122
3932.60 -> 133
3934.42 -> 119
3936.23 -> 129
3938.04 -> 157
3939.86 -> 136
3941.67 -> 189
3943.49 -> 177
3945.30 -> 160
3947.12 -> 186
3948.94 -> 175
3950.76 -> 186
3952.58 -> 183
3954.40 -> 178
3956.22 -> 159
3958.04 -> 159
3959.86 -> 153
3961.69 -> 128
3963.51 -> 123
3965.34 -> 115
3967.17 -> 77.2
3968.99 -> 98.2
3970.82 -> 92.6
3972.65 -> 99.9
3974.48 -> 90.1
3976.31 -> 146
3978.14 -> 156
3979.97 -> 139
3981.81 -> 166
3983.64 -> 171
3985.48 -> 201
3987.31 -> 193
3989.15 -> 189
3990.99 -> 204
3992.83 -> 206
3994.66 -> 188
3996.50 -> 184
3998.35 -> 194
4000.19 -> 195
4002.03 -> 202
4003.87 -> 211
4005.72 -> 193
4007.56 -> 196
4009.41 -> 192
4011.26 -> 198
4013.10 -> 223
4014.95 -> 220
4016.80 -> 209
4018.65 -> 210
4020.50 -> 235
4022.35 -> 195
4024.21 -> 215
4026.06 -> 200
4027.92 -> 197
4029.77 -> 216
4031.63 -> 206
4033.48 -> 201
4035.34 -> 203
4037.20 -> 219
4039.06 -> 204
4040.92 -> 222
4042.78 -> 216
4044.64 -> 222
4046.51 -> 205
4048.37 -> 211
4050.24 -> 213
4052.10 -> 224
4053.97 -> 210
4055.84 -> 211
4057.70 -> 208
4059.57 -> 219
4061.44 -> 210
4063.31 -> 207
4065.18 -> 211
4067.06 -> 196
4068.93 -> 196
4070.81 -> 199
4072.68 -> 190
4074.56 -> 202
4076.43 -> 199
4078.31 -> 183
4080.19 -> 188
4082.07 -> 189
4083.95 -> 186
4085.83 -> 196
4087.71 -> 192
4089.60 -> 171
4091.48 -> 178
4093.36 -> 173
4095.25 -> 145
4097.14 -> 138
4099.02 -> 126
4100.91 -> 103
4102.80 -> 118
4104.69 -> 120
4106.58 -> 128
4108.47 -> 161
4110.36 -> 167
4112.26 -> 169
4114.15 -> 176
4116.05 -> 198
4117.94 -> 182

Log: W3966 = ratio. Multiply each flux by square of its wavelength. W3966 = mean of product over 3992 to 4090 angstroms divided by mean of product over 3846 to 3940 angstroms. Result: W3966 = 1.4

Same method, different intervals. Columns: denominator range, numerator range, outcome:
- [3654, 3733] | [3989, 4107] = 2.52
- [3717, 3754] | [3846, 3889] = 1.79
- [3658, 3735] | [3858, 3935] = 1.94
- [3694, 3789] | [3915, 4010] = 1.73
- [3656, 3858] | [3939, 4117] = 1.84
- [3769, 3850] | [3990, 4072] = 1.79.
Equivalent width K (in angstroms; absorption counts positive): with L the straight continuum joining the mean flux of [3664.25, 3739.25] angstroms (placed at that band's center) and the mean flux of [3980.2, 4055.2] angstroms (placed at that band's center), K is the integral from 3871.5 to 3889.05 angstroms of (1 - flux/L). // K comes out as 2.3 angstroms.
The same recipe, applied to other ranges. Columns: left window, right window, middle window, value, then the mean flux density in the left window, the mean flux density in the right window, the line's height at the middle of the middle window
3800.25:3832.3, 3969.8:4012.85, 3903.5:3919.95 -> -3.0 angstroms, 142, 175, 160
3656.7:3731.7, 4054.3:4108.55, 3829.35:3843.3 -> 3.1 angstroms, 92.9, 178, 124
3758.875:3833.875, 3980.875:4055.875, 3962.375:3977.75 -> 6.6 angstroms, 130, 204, 188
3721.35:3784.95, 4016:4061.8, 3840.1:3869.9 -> -4.5 angstroms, 110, 211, 146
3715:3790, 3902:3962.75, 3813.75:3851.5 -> 1.4 angstroms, 111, 171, 138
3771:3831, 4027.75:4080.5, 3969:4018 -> 3.1 angstroms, 134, 207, 189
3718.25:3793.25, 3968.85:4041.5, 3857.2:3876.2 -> -4.1 angstroms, 112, 188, 146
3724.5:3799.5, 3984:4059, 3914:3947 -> 0.7 angstroms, 111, 206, 173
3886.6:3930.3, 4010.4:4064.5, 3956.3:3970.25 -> 4.6 angstroms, 164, 211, 184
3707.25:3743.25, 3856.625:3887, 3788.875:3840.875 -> 4.3 angstroms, 95.3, 162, 136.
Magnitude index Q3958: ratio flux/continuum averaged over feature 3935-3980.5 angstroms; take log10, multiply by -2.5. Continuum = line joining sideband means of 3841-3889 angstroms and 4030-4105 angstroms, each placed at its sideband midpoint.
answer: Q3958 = 0.20 mag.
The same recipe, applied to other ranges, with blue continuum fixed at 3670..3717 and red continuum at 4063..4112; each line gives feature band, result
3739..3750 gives 0.09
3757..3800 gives -0.12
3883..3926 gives -0.18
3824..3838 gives 0.22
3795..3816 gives -0.17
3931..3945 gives -0.05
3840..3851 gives -0.21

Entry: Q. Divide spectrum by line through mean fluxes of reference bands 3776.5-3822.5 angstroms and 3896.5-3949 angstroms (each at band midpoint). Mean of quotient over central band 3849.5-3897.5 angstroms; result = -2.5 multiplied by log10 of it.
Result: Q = 0.05 mag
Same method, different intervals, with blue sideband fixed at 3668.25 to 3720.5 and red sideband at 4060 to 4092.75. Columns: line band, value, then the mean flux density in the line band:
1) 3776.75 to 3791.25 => -0.245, 146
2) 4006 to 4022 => -0.180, 209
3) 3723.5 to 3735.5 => 0.070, 95.2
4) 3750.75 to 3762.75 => -0.080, 117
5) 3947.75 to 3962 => -0.037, 167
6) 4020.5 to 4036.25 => -0.140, 206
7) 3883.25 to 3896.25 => 0.336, 106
